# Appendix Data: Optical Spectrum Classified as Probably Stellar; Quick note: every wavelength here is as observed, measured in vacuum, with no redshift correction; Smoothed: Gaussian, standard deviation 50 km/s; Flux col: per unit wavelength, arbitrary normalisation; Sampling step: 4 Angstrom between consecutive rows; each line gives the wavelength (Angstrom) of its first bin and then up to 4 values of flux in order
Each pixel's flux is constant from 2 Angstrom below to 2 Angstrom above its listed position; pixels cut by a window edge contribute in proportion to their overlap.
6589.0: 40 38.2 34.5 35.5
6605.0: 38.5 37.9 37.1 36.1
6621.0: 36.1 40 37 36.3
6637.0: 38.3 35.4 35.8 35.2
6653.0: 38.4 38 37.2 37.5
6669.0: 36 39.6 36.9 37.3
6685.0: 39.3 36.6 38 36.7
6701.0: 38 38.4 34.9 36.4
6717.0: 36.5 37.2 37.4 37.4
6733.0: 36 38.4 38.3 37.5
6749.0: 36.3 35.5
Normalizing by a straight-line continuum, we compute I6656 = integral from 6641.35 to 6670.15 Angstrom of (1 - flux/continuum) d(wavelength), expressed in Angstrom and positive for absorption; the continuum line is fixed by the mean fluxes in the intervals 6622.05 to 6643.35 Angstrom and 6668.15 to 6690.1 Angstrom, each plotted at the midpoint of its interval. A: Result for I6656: 0.5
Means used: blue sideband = 37.3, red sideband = 37.7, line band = 36.8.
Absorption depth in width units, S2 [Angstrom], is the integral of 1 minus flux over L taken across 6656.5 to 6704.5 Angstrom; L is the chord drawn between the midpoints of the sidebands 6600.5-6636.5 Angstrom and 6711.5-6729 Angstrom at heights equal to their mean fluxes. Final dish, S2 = -0.7 Angstrom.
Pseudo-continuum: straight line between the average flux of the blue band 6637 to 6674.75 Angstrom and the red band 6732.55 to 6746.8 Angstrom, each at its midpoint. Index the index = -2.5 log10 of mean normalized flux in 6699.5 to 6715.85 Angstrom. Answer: 0.017 mag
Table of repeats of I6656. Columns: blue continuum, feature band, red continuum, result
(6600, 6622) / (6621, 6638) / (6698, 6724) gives -0.3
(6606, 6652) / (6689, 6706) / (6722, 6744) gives -0.1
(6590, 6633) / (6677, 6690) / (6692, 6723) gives -0.2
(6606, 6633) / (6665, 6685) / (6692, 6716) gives -0.3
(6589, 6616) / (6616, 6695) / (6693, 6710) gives -0.1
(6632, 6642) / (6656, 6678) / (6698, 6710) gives -0.3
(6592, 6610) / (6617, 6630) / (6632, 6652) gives -0.3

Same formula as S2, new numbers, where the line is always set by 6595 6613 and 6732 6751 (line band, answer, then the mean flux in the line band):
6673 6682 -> -0.1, 37.6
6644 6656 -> 0.1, 36.6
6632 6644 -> 0.1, 36.6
